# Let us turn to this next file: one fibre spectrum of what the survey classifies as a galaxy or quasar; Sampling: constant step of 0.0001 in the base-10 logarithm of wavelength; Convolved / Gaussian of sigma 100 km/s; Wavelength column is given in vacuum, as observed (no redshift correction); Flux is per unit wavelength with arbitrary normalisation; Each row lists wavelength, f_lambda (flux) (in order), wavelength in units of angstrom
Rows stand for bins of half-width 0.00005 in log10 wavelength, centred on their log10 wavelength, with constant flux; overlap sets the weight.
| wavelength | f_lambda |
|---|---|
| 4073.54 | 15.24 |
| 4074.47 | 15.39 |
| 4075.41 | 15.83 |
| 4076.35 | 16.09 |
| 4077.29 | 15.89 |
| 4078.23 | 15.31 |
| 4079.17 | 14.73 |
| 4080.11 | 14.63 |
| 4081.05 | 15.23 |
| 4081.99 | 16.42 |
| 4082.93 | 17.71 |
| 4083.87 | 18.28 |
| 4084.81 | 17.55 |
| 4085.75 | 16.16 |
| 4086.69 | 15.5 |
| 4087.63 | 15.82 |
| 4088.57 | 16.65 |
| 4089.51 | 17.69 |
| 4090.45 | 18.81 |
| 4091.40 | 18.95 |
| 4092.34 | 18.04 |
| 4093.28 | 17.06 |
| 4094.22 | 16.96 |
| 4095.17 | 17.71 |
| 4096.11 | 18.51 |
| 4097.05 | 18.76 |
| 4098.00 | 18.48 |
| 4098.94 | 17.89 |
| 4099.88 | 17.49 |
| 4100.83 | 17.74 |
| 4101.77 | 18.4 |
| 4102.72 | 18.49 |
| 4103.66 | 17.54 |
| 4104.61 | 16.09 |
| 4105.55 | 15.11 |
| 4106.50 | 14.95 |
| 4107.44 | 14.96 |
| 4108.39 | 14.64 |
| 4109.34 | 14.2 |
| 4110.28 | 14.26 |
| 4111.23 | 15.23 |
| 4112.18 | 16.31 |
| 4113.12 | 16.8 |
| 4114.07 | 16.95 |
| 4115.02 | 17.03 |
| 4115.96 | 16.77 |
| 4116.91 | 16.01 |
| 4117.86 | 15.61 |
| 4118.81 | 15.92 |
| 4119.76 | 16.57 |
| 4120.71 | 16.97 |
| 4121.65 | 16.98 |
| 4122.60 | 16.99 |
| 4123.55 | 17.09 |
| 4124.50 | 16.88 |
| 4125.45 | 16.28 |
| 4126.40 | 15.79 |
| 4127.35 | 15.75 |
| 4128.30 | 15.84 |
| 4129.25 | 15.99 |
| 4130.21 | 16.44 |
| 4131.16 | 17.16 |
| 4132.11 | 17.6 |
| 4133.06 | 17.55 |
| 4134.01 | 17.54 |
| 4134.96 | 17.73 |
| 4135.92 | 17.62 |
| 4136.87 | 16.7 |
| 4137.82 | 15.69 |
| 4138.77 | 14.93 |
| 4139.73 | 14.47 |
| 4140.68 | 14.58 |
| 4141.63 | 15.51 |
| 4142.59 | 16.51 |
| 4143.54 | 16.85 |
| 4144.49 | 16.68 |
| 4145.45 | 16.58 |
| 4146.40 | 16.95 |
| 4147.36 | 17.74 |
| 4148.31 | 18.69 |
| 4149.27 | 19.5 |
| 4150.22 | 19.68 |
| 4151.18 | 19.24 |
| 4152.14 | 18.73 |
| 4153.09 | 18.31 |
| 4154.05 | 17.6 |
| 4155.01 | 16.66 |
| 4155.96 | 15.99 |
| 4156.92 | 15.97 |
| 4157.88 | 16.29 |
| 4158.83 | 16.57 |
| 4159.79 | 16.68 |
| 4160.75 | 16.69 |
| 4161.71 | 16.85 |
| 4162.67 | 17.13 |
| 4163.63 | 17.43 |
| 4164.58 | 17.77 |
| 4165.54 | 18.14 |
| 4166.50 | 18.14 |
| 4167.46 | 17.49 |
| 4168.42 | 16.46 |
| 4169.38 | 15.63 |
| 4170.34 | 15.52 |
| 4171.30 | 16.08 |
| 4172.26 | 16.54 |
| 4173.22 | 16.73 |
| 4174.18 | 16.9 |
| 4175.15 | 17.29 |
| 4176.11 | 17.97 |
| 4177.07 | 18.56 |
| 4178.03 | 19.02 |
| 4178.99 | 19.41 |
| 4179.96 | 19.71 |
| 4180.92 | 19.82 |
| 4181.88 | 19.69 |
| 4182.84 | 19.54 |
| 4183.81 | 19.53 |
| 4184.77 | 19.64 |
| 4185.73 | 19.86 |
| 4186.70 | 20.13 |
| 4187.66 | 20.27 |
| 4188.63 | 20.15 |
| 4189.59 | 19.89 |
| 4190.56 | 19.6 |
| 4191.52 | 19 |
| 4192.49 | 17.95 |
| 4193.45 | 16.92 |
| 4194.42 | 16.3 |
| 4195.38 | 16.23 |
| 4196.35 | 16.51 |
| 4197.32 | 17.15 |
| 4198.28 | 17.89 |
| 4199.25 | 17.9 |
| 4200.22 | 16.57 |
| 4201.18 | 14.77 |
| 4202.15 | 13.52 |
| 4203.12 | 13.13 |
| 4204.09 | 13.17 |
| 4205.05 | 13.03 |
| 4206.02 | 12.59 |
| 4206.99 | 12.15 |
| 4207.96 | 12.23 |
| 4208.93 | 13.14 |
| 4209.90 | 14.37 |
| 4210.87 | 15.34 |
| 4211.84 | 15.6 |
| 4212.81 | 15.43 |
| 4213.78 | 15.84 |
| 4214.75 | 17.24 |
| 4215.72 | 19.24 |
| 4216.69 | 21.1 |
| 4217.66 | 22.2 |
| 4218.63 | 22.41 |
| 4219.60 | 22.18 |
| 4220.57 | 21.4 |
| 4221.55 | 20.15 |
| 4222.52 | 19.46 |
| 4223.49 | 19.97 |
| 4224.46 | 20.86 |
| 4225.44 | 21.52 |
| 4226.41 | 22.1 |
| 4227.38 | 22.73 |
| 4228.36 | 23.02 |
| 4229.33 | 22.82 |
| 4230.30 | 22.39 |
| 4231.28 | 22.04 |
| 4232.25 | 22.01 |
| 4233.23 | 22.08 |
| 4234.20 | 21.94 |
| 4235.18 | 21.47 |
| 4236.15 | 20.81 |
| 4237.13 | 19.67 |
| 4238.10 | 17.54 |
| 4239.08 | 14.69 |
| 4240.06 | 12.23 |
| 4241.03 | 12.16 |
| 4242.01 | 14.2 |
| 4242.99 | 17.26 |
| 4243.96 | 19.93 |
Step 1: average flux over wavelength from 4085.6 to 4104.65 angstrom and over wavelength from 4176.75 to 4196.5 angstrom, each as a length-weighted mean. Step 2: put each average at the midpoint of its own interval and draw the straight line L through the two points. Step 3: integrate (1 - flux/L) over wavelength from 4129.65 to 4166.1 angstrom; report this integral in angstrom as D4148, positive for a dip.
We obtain 2.6 angstrom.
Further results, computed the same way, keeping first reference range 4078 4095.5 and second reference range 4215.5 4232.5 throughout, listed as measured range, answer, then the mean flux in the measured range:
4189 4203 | 2.4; 17.1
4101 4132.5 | 2.7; 16.3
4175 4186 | 0.5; 19.2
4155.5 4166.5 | 1.4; 16.9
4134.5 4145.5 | 1.5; 16.1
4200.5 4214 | 4.6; 13.9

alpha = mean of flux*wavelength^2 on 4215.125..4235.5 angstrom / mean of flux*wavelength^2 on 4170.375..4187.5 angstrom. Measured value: 1.19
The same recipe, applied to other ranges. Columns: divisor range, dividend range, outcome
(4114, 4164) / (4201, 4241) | 1.13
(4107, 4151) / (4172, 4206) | 1.10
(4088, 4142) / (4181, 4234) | 1.15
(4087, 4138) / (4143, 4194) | 1.10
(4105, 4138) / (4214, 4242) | 1.30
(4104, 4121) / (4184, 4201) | 1.20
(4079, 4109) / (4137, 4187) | 1.07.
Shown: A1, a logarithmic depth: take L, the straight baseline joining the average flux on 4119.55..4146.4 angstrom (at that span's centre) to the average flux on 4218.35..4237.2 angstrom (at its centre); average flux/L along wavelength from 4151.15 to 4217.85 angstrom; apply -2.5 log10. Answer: 0.12 mag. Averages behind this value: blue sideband 16.5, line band 17.1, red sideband 21.6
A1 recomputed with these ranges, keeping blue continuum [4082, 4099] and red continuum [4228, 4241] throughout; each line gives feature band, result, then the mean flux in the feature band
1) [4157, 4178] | 0.11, 17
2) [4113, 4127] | 0.09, 16.6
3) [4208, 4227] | 0.05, 18.8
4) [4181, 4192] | -0.04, 19.8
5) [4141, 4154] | 0.05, 17.7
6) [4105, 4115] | 0.16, 15.4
